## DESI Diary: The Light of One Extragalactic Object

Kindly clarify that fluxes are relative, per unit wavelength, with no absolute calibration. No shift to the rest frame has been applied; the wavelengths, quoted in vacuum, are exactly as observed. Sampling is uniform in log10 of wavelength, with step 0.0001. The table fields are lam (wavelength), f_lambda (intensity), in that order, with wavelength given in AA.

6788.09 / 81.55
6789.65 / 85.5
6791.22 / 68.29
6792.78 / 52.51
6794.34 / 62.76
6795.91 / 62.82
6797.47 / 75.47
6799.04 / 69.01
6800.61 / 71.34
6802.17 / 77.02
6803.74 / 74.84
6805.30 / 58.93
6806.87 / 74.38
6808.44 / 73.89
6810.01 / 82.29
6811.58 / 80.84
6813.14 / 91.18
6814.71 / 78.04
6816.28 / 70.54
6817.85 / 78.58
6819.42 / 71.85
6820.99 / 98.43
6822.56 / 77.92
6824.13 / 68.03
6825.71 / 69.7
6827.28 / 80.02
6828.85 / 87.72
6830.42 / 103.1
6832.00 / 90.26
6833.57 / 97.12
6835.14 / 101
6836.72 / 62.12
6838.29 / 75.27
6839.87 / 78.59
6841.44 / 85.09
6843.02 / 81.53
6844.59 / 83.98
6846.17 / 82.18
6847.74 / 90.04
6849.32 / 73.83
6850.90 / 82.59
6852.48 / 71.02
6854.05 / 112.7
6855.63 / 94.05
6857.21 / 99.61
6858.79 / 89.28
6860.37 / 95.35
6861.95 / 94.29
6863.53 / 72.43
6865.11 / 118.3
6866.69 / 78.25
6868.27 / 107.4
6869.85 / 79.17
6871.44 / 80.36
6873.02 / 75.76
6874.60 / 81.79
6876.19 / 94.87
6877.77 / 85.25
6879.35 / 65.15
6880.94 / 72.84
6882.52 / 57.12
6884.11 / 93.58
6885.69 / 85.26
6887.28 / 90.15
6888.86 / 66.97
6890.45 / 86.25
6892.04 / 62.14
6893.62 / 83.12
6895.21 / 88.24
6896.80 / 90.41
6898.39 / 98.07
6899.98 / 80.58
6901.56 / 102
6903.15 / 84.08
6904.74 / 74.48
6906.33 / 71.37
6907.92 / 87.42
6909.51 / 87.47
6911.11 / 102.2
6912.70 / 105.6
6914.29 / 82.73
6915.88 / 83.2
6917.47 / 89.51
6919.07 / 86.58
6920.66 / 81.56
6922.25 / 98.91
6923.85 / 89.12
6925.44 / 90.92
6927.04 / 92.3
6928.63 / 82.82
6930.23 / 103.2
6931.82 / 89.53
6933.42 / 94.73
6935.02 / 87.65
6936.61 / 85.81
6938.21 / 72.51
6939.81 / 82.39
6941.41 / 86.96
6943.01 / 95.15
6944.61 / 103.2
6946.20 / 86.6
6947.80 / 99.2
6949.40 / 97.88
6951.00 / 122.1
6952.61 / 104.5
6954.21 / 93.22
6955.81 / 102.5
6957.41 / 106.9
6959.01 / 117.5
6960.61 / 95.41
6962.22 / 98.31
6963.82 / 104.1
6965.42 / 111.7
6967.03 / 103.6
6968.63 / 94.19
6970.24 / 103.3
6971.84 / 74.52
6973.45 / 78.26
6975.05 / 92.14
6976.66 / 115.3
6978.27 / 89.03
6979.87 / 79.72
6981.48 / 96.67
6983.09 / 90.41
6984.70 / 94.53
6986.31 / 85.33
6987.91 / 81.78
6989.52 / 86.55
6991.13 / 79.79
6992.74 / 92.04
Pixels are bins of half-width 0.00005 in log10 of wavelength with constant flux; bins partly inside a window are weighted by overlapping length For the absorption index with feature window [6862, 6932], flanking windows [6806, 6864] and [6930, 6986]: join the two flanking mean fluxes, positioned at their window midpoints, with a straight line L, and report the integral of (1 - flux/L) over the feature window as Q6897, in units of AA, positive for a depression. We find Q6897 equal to 3.0 AA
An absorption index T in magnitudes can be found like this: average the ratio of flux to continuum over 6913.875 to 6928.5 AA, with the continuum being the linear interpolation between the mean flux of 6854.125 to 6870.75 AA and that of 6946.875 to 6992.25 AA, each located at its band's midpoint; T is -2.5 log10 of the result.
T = 0.08 mag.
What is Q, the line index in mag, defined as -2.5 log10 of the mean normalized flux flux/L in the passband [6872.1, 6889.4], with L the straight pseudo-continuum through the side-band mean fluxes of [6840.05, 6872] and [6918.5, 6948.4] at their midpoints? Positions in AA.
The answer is 0.126 mag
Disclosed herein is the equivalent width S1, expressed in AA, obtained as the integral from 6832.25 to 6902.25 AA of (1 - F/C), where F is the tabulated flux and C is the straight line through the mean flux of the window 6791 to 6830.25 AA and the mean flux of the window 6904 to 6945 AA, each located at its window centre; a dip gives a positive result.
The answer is -3.0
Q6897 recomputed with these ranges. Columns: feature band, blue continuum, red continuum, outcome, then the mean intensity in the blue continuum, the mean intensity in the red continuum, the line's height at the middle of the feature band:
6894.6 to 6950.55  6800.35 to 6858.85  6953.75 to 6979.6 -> 2.06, 82.1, 98.5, 93.2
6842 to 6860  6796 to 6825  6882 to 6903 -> -1.74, 75.9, 83.8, 79.8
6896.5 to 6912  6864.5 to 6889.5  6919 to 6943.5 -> -0.34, 83.1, 88.7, 85.9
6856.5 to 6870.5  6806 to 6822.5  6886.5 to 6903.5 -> -1.68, 79.8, 84.8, 82.8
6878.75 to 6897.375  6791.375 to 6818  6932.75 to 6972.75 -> 1.69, 72.4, 96.9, 86.2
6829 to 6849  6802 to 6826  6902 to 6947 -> -1.57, 76.8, 88.6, 79.4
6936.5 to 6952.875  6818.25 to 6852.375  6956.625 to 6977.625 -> 0.42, 82.6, 99.5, 96.6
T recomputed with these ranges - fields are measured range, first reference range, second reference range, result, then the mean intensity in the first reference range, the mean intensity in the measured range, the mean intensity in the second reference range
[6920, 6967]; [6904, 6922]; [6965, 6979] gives -0.05 mag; 87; 95.9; 95.3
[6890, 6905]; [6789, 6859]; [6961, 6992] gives 0.01 mag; 79.8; 85.3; 92.6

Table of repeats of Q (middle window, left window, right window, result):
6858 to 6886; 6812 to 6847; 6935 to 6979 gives 0.029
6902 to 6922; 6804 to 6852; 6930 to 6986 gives 0.042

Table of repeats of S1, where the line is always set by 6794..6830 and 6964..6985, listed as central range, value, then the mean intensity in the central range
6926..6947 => 0.13 AA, 89.5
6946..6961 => -1.86 AA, 103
